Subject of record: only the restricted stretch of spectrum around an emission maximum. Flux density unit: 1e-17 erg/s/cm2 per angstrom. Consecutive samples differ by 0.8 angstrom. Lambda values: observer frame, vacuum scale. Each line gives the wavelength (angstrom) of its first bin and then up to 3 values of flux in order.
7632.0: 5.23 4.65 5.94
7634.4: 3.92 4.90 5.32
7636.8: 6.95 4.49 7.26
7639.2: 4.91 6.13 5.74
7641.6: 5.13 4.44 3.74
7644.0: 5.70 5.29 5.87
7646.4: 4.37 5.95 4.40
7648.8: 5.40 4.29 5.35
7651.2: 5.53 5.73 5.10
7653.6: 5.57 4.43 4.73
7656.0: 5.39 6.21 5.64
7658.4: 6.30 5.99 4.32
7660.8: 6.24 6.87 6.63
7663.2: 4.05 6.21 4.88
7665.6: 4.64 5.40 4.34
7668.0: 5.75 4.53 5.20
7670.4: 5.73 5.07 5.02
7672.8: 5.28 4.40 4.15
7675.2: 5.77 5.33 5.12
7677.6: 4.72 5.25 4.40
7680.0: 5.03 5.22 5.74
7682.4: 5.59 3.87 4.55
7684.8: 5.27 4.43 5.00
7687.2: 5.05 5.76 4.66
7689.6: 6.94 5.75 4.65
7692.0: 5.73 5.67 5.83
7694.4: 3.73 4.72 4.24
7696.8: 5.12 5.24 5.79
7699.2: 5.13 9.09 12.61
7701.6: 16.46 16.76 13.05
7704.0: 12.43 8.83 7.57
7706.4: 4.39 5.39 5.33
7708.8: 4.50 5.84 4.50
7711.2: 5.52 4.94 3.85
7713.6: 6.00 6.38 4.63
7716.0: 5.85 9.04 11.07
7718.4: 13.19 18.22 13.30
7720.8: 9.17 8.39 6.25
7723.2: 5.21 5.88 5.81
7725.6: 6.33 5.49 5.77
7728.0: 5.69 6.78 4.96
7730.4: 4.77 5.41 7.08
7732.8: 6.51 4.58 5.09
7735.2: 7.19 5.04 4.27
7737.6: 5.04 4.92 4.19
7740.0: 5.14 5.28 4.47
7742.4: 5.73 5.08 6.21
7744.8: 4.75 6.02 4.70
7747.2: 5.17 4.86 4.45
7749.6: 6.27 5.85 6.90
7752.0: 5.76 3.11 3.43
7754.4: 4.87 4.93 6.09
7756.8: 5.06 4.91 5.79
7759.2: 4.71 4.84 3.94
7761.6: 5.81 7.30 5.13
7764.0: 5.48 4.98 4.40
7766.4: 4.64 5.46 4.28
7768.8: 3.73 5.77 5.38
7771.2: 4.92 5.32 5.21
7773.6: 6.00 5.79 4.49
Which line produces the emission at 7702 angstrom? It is [S II] 6716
